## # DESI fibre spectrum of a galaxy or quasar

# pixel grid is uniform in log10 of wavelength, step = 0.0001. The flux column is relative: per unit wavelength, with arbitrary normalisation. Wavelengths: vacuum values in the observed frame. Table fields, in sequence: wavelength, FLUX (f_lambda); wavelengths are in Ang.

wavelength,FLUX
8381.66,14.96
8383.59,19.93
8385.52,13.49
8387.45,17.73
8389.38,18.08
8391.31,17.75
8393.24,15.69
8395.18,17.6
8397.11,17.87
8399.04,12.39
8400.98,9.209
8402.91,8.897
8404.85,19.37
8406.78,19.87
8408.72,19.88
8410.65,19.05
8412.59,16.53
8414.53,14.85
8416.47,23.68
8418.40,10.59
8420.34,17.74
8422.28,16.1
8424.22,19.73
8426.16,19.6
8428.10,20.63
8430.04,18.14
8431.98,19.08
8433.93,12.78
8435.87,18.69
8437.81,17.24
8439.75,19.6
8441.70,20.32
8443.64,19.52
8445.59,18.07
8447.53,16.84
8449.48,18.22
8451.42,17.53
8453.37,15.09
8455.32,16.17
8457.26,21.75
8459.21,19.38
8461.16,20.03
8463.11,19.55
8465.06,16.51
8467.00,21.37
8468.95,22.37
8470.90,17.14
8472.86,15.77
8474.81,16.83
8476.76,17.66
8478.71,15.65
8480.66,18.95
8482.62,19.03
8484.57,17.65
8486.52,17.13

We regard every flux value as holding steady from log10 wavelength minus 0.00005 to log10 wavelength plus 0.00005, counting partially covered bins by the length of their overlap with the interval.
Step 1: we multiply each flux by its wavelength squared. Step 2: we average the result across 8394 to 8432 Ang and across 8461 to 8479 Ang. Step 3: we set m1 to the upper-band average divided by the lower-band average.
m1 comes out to 1.09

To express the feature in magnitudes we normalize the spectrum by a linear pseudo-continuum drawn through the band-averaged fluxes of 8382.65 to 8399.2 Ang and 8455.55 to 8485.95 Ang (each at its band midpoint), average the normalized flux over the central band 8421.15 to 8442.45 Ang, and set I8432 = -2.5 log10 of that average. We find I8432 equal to -0.03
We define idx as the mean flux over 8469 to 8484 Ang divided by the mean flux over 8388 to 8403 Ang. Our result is 1.17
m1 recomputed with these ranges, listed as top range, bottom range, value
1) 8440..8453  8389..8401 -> 1.17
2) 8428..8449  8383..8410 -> 1.13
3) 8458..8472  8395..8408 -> 1.32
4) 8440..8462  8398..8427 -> 1.13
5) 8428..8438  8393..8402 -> 1.23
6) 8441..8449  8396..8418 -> 1.15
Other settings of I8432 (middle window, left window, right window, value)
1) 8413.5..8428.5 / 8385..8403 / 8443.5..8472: -0.070 mag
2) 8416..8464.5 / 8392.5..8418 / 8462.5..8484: -0.051 mag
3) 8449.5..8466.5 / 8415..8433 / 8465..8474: 0.019 mag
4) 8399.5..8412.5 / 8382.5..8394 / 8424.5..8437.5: 0.107 mag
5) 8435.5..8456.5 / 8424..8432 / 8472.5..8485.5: 0.047 mag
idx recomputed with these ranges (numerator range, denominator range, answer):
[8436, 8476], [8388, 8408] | 1.17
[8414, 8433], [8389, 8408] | 1.15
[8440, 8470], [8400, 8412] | 1.17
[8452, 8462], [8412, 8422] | 1.11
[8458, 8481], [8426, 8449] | 1.01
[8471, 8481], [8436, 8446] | 0.89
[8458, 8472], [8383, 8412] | 1.19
